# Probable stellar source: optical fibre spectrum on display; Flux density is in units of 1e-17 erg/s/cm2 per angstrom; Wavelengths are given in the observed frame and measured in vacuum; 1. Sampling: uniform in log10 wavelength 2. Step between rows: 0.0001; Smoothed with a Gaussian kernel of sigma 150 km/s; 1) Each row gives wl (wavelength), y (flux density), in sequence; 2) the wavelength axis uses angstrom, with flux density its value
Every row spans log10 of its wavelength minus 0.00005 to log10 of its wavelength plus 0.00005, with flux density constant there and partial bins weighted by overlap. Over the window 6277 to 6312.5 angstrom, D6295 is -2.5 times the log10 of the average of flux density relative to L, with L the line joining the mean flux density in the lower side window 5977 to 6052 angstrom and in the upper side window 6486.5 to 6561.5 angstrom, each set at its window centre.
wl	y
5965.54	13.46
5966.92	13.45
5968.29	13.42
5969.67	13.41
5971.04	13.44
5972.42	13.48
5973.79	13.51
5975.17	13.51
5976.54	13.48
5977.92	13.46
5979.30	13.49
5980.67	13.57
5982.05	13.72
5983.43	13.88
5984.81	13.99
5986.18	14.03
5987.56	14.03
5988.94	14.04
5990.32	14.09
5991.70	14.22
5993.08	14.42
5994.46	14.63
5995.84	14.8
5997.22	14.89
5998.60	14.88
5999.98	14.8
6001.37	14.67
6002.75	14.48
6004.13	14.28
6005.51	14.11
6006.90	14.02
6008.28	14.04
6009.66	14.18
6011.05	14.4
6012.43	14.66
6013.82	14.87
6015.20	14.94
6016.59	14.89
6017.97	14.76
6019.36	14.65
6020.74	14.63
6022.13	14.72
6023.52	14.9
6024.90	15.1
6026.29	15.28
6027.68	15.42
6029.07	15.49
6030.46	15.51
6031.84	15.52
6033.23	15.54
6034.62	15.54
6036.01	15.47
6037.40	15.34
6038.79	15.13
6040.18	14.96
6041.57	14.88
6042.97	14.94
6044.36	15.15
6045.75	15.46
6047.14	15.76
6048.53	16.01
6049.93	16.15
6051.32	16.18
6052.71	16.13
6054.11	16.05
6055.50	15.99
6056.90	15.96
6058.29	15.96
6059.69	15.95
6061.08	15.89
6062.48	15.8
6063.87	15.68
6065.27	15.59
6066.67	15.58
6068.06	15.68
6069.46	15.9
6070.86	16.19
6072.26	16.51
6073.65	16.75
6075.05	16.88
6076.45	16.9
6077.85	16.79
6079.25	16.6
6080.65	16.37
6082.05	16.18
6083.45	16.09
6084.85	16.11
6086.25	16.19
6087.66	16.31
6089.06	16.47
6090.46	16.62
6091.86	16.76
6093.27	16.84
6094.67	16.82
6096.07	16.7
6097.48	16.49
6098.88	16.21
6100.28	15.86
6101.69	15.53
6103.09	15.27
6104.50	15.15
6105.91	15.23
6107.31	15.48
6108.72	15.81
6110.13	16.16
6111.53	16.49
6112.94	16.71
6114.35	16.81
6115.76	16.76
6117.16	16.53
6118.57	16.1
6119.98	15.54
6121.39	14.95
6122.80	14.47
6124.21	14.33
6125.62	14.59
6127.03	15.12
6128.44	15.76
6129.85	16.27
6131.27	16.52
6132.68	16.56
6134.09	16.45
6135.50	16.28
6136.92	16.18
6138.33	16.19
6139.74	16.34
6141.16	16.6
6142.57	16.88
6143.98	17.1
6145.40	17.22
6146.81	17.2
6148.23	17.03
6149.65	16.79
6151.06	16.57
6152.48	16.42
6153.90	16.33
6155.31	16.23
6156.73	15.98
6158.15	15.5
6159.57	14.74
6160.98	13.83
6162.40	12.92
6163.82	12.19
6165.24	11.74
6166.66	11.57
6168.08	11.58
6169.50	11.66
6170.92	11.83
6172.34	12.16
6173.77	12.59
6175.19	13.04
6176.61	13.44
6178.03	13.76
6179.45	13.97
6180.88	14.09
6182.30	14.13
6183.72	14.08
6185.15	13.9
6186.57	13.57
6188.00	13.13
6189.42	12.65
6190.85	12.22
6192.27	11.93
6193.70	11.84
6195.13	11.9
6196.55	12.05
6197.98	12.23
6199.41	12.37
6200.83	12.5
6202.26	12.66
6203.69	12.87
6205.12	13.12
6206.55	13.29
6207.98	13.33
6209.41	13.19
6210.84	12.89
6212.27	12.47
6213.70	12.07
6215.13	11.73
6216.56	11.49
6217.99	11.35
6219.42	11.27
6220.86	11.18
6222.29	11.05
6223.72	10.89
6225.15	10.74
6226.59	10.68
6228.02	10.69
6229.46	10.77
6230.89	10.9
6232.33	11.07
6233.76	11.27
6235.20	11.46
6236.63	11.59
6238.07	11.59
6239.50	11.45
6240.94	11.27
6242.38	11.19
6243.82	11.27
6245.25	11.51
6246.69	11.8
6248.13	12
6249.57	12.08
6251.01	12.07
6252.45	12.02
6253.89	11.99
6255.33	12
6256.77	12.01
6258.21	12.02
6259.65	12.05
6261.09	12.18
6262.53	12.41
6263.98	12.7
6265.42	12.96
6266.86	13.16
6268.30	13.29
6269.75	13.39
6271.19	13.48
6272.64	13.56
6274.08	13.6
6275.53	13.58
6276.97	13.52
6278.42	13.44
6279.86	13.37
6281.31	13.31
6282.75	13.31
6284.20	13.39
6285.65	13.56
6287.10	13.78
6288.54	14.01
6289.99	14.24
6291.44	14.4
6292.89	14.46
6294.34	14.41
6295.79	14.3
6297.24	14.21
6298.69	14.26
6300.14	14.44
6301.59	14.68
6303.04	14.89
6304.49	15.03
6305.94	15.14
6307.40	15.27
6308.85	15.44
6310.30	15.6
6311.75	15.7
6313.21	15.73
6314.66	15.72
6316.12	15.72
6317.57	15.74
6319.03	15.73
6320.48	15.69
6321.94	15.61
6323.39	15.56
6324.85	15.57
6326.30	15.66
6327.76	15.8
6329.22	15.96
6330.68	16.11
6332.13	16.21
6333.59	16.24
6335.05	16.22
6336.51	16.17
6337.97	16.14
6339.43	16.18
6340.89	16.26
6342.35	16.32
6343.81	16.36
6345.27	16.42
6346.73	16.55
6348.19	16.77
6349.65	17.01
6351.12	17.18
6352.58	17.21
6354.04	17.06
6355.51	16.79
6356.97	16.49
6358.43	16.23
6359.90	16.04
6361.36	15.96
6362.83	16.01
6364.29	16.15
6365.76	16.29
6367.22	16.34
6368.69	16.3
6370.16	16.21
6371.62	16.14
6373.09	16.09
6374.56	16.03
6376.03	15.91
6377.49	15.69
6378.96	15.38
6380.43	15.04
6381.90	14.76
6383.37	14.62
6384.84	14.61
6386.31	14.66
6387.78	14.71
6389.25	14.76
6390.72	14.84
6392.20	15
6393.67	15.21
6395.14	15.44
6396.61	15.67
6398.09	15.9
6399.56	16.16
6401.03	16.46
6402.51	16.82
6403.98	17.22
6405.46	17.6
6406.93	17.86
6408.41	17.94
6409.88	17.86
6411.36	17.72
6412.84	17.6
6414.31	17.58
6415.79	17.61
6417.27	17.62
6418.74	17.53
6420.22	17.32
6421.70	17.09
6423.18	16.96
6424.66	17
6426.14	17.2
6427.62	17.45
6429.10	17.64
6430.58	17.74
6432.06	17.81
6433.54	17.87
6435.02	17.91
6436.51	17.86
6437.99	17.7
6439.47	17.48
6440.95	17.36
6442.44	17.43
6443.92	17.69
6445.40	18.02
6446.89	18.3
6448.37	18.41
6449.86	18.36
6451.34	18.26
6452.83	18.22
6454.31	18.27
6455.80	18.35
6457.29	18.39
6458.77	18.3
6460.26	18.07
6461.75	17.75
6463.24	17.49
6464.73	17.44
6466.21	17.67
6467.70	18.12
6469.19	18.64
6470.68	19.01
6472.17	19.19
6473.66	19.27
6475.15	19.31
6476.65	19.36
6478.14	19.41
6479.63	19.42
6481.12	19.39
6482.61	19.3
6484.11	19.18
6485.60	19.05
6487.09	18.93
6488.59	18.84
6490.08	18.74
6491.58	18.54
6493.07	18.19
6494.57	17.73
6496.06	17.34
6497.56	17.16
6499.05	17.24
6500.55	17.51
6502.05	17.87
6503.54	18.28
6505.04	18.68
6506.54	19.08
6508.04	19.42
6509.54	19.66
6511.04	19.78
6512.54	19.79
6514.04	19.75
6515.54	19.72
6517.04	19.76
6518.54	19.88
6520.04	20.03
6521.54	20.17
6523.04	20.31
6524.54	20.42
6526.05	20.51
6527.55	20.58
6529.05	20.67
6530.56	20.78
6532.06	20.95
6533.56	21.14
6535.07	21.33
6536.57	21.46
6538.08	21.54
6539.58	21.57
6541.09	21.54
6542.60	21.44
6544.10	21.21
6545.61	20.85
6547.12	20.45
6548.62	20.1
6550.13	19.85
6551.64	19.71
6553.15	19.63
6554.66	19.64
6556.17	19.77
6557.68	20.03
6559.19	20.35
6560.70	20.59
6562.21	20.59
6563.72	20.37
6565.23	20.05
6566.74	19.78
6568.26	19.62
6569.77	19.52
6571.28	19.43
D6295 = 0.22 mag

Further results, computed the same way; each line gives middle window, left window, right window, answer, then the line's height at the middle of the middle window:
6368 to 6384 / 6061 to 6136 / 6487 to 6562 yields 0.18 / 18.5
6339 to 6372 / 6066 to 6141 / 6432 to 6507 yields 0.07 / 17.6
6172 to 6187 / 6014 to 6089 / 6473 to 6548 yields 0.23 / 16.8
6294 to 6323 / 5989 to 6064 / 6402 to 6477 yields 0.12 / 17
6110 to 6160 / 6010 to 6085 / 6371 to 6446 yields -0.02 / 15.9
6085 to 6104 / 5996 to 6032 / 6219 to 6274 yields -0.18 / 13.8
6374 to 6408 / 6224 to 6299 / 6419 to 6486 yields 0.05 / 16.4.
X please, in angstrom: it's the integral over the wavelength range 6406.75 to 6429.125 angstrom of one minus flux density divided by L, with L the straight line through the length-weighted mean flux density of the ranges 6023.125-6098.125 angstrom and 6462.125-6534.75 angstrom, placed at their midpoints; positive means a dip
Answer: 1.3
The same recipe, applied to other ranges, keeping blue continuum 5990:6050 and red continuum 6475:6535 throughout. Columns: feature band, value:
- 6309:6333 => 2.58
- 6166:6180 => 3.23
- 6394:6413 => 1.56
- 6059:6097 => -2.12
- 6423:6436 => 0.76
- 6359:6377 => 1.95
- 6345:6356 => 0.63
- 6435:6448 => 0.68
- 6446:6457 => 0.31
